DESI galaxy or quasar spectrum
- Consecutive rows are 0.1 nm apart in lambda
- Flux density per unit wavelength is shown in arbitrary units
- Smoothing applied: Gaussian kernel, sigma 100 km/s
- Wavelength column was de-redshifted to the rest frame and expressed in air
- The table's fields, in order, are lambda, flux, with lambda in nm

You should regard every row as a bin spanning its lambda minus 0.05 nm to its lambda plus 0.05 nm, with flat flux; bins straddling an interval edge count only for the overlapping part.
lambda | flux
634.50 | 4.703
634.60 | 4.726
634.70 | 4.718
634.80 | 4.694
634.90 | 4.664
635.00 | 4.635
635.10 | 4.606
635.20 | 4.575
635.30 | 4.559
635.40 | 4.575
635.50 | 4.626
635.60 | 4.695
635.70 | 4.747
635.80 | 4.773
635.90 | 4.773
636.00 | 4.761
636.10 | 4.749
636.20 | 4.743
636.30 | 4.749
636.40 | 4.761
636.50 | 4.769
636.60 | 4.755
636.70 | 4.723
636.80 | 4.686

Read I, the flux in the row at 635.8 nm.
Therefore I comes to 4.773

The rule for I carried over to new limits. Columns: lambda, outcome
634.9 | 4.664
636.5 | 4.769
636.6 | 4.755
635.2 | 4.575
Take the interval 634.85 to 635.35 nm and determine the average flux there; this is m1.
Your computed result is 4.61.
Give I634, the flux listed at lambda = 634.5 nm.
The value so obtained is 4.703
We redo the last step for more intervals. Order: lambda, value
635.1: 4.606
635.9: 4.773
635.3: 4.559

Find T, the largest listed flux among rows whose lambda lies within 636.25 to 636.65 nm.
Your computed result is 4.769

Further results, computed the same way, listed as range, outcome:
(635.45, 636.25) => 4.773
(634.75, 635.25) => 4.694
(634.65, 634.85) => 4.718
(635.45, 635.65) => 4.695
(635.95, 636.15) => 4.761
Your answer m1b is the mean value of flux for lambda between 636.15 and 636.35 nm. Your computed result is 4.75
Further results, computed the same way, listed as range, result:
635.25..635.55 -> 4.59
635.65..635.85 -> 4.76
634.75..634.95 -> 4.68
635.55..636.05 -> 4.75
